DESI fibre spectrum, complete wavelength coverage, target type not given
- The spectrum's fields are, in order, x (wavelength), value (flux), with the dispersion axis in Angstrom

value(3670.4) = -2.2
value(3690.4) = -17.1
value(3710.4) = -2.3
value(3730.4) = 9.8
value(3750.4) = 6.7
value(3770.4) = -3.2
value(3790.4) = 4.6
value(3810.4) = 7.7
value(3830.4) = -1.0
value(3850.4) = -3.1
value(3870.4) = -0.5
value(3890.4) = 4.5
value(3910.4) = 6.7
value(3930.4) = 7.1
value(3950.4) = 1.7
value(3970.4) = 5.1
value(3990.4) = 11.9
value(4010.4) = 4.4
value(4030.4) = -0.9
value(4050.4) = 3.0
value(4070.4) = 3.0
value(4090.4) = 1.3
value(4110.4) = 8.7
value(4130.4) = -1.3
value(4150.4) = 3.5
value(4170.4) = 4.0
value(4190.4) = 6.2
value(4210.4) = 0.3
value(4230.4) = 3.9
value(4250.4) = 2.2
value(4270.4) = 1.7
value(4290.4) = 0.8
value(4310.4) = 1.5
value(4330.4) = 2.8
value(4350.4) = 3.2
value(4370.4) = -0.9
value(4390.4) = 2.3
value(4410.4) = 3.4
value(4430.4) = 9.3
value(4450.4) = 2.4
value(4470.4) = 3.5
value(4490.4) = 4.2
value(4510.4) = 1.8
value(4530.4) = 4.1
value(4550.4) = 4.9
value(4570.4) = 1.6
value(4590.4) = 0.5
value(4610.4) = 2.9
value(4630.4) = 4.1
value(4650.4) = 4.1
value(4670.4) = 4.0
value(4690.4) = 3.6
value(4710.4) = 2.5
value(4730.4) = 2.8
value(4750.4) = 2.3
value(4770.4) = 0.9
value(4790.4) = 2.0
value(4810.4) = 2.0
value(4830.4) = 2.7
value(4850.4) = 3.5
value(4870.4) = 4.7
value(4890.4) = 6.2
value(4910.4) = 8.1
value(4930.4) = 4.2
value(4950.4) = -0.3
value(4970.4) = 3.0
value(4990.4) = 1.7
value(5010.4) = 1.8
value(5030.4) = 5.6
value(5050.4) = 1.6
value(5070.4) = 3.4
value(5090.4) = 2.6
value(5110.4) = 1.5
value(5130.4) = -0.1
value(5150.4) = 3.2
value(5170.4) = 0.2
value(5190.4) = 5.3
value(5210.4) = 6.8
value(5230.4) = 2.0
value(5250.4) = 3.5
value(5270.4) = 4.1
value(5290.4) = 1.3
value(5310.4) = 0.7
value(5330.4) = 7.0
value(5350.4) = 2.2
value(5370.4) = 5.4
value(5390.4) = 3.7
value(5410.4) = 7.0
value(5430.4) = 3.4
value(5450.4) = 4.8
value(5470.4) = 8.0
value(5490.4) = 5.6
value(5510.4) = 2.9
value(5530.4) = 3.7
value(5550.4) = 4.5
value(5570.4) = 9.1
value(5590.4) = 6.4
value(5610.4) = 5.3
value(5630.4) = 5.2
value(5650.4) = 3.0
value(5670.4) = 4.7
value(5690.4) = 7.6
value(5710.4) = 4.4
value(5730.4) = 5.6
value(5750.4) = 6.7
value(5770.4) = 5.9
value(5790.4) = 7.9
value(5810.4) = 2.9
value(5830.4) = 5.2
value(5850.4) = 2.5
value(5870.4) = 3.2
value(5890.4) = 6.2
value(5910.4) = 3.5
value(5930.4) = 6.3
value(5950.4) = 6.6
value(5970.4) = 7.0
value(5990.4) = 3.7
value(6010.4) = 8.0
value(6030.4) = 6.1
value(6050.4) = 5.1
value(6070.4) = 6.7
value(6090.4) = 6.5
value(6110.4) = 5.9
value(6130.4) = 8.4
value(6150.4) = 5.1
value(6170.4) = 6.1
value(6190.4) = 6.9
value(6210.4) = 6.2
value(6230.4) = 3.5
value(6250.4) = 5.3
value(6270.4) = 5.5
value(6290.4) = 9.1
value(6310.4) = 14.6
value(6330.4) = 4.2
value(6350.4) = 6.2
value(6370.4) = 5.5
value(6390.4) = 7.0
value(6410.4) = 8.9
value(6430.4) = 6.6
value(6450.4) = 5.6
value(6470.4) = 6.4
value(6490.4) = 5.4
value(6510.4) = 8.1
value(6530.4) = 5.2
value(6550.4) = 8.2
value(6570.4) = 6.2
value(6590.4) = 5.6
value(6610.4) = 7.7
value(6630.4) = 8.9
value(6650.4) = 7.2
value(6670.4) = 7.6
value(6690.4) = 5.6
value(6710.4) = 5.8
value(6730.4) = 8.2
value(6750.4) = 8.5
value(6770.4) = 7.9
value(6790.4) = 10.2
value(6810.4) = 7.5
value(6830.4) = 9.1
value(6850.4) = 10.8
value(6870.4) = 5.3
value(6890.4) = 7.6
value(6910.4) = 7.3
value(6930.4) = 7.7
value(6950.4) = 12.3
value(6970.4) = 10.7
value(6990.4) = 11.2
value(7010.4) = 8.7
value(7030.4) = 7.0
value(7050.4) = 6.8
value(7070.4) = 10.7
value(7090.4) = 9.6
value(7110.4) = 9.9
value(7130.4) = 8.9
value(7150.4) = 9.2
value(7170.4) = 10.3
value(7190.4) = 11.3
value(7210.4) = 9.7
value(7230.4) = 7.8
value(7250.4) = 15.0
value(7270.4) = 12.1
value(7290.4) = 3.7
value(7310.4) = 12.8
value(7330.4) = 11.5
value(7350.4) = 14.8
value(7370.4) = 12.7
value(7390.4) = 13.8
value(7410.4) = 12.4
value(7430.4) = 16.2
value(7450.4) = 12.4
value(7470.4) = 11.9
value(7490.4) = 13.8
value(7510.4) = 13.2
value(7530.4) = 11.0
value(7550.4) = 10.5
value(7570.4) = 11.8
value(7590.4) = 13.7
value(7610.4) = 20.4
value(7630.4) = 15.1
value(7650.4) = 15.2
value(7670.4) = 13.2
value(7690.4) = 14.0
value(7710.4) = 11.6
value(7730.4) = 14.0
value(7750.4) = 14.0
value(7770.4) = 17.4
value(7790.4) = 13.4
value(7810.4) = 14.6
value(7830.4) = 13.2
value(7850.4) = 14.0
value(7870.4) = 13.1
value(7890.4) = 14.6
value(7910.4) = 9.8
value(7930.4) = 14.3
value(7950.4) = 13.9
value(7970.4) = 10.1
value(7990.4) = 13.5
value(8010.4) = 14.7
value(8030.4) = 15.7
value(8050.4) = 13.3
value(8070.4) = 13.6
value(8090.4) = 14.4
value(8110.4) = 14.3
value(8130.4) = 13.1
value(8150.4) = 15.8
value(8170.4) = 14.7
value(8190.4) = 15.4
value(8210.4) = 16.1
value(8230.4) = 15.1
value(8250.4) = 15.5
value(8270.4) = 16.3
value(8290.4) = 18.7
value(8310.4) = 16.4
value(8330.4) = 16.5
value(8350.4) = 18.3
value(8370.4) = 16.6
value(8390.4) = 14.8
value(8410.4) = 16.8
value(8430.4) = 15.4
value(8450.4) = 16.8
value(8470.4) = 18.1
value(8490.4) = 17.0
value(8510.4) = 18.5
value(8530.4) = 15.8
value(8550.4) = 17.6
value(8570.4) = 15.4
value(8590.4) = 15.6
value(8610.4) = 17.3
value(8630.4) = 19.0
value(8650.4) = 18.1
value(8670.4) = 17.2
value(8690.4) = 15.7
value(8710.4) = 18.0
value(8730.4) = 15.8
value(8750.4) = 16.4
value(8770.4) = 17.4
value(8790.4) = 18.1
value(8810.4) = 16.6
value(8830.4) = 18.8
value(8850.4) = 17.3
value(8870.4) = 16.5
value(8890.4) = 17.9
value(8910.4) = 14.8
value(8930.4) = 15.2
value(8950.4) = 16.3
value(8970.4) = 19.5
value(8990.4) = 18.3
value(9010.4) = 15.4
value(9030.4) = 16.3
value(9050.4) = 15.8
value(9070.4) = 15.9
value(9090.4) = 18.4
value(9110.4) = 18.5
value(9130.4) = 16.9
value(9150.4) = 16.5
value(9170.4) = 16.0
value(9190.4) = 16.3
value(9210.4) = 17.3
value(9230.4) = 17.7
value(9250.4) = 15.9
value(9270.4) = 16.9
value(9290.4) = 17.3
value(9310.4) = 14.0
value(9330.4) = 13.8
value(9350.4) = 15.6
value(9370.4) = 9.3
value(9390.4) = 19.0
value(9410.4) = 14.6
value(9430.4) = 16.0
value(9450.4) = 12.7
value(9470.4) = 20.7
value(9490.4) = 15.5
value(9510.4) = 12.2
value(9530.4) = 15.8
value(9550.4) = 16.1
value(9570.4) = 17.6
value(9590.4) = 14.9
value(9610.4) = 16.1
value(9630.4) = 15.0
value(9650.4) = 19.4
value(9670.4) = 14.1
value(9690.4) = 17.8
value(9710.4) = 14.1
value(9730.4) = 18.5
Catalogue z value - 0.84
